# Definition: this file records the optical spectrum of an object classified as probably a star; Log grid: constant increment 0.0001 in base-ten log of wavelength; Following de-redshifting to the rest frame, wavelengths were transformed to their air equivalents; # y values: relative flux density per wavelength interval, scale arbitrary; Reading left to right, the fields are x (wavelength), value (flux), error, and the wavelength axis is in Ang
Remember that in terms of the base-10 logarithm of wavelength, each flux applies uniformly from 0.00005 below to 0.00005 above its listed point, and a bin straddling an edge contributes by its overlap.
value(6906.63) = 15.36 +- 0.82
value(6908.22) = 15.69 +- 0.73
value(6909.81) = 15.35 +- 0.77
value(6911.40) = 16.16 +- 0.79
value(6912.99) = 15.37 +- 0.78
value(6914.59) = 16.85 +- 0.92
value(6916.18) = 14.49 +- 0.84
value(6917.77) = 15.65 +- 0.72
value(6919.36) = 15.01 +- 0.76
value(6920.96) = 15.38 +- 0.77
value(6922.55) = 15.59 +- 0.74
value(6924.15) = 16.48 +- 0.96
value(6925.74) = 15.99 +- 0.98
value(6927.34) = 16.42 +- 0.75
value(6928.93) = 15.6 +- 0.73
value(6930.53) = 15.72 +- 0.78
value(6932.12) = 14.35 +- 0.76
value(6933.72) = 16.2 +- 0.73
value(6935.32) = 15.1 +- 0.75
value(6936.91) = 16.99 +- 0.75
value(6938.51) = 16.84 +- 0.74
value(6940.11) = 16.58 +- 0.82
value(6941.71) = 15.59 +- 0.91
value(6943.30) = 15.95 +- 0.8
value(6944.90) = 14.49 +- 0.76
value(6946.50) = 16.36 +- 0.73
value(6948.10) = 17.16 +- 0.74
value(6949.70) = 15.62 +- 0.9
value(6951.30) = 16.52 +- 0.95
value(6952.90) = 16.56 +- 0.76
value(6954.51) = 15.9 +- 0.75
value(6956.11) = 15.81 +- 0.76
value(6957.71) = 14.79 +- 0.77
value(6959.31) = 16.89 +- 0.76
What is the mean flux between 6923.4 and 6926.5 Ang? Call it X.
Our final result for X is 16.3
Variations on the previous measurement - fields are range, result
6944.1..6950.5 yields 15.9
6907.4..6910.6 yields 15.5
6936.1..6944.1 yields 16.4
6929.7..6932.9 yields 15.1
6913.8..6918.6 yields 15.7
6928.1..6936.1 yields 15.4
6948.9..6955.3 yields 16.1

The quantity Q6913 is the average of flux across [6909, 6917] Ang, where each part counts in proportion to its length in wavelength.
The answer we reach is 15.6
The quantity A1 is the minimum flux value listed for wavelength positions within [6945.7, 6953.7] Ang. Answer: 15.62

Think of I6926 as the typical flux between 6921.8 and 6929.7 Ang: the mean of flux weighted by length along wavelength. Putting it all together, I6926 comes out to 16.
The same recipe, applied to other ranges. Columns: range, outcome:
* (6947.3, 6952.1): 16.4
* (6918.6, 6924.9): 15.6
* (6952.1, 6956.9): 16.1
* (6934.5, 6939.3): 16.3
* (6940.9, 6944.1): 15.8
